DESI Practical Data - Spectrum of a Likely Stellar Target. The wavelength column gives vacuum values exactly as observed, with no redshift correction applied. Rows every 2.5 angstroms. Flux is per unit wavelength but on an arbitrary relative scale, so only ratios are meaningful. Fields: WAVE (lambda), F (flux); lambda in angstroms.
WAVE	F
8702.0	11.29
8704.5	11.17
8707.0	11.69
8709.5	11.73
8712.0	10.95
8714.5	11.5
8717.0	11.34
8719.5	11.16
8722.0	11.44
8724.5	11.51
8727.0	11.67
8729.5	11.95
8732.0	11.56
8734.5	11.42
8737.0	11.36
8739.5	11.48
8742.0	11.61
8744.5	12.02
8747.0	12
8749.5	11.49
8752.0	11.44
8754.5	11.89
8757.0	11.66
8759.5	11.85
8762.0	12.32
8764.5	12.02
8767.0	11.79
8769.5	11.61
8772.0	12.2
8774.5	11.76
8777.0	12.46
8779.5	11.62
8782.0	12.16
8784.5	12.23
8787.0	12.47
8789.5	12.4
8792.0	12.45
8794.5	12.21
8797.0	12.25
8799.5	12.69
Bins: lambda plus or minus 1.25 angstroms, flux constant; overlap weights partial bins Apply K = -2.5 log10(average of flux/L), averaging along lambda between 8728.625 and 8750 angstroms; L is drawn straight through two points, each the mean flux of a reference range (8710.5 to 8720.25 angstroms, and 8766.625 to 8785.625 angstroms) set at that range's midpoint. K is -0.01 mag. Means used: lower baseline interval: 11.3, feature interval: 11.7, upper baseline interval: 12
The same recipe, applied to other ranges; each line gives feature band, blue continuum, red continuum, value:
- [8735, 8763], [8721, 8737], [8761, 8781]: 0.00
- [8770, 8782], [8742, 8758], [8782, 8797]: 0.01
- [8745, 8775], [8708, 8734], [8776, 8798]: 0.01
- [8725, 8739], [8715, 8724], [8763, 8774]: -0.01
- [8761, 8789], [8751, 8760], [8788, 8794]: 0.00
